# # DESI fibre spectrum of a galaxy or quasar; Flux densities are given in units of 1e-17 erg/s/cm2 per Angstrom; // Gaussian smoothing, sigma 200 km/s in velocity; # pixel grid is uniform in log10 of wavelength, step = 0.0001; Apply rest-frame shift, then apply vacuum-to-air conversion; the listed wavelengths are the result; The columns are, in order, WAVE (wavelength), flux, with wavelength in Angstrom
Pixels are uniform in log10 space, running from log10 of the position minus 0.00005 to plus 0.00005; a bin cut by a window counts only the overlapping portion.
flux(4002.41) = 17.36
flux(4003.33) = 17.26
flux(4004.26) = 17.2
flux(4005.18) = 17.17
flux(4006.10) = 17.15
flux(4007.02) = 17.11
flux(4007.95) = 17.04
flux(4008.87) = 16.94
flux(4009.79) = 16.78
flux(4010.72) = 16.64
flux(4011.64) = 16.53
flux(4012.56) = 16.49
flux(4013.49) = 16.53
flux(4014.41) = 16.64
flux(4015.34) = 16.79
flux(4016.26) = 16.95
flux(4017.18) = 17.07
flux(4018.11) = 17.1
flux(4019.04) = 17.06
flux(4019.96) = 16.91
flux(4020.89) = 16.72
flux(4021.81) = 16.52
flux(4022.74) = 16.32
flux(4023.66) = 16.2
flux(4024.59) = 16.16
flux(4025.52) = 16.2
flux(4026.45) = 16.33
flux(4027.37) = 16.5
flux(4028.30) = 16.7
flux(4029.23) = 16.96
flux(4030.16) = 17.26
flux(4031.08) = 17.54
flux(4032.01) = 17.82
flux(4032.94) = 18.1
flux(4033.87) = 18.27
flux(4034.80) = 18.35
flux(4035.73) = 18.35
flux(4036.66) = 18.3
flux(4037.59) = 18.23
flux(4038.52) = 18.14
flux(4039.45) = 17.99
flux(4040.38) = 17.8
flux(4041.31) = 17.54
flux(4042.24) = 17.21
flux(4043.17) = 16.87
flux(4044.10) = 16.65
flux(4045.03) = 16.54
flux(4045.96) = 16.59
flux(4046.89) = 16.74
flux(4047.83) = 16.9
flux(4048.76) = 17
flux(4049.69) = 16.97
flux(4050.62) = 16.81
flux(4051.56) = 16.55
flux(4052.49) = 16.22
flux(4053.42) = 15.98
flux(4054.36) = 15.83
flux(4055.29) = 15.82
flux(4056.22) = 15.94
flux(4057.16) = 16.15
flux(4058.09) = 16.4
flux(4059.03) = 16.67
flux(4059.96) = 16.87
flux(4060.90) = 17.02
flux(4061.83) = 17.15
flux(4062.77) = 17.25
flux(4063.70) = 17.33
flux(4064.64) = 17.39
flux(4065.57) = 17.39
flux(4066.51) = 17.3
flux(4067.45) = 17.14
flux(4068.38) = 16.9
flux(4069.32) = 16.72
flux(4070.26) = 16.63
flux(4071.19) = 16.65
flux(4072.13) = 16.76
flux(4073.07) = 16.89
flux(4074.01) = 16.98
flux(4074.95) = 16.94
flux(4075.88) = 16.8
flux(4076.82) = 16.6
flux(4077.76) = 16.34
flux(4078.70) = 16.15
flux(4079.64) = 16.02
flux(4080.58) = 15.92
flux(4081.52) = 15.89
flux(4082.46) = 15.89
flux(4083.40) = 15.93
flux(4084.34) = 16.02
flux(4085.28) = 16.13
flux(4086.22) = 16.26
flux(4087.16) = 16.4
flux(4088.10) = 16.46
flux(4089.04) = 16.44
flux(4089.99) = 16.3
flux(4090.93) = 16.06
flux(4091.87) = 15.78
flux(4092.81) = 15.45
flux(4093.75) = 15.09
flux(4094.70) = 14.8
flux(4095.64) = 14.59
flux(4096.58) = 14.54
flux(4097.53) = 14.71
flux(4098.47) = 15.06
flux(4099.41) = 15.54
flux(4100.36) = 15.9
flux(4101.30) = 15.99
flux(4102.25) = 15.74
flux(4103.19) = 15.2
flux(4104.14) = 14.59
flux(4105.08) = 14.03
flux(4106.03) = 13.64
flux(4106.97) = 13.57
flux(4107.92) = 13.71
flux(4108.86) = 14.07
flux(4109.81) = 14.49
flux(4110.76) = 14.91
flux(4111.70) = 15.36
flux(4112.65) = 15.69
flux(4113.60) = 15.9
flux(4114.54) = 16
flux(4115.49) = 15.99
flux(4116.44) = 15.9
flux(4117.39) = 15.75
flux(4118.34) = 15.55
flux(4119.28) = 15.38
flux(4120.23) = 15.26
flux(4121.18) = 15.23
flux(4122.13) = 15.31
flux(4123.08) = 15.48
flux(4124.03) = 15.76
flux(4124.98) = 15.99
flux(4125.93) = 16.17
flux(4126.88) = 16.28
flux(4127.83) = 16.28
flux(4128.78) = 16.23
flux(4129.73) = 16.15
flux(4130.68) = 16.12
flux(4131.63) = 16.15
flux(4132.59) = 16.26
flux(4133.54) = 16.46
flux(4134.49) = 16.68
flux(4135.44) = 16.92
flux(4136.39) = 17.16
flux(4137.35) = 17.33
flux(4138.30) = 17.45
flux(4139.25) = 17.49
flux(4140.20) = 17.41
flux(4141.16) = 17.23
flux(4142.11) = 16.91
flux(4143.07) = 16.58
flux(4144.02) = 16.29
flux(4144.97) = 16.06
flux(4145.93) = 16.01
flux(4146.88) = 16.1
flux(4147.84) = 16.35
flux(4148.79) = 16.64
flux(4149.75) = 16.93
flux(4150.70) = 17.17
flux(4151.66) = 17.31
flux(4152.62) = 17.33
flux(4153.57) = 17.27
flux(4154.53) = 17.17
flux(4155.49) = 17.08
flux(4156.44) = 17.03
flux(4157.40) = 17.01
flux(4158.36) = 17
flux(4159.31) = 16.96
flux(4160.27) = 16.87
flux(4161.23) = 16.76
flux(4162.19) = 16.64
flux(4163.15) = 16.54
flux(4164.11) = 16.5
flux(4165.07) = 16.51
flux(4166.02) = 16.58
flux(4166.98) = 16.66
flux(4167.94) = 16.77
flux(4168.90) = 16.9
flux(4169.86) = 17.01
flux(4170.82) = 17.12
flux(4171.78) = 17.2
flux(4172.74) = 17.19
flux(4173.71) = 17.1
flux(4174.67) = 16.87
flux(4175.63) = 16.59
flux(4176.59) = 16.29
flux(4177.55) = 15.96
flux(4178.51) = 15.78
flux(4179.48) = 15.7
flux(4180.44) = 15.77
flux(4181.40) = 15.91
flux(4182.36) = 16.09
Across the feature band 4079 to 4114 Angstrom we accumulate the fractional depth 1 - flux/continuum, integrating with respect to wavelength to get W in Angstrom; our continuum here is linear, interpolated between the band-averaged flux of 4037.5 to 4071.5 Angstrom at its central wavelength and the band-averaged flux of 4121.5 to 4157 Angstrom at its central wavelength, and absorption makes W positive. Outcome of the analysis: 2.9 Angstrom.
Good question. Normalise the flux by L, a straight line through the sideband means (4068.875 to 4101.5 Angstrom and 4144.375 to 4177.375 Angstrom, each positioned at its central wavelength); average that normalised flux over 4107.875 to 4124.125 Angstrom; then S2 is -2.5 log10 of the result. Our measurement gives 0.07 mag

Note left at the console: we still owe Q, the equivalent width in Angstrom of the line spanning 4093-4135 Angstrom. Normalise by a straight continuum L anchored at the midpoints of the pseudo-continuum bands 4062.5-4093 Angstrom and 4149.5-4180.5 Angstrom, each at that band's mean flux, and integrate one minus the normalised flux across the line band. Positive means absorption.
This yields 3.1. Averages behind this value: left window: 16.5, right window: 16.8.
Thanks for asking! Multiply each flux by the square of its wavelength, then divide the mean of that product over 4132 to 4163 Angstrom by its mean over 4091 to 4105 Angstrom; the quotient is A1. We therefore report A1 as 1.14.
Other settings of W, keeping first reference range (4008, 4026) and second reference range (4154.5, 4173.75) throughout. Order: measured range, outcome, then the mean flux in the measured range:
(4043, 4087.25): 0.39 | 16.6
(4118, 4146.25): 0.84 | 16.3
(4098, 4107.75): 1.10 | 14.9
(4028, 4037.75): -0.66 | 17.8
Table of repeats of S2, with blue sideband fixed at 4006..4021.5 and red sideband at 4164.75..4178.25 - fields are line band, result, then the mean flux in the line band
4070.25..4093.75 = 0.035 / 16.3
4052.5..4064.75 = 0.017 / 16.6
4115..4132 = 0.064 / 15.8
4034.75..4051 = -0.034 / 17.4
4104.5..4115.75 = 0.140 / 14.8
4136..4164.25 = -0.007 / 16.9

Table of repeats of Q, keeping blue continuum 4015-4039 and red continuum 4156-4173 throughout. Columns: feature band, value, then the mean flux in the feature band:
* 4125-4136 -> 0.39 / 16.3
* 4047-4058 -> 0.47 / 16.4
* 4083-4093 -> 0.53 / 16.1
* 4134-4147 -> 0.04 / 16.9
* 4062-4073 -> 0.03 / 17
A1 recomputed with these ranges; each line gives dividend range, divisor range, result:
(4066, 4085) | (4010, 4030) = 1.02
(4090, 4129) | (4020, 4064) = 0.93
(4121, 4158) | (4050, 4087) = 1.04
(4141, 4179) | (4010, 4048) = 1.05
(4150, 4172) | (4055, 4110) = 1.10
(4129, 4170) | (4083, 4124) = 1.12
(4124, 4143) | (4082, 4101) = 1.08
